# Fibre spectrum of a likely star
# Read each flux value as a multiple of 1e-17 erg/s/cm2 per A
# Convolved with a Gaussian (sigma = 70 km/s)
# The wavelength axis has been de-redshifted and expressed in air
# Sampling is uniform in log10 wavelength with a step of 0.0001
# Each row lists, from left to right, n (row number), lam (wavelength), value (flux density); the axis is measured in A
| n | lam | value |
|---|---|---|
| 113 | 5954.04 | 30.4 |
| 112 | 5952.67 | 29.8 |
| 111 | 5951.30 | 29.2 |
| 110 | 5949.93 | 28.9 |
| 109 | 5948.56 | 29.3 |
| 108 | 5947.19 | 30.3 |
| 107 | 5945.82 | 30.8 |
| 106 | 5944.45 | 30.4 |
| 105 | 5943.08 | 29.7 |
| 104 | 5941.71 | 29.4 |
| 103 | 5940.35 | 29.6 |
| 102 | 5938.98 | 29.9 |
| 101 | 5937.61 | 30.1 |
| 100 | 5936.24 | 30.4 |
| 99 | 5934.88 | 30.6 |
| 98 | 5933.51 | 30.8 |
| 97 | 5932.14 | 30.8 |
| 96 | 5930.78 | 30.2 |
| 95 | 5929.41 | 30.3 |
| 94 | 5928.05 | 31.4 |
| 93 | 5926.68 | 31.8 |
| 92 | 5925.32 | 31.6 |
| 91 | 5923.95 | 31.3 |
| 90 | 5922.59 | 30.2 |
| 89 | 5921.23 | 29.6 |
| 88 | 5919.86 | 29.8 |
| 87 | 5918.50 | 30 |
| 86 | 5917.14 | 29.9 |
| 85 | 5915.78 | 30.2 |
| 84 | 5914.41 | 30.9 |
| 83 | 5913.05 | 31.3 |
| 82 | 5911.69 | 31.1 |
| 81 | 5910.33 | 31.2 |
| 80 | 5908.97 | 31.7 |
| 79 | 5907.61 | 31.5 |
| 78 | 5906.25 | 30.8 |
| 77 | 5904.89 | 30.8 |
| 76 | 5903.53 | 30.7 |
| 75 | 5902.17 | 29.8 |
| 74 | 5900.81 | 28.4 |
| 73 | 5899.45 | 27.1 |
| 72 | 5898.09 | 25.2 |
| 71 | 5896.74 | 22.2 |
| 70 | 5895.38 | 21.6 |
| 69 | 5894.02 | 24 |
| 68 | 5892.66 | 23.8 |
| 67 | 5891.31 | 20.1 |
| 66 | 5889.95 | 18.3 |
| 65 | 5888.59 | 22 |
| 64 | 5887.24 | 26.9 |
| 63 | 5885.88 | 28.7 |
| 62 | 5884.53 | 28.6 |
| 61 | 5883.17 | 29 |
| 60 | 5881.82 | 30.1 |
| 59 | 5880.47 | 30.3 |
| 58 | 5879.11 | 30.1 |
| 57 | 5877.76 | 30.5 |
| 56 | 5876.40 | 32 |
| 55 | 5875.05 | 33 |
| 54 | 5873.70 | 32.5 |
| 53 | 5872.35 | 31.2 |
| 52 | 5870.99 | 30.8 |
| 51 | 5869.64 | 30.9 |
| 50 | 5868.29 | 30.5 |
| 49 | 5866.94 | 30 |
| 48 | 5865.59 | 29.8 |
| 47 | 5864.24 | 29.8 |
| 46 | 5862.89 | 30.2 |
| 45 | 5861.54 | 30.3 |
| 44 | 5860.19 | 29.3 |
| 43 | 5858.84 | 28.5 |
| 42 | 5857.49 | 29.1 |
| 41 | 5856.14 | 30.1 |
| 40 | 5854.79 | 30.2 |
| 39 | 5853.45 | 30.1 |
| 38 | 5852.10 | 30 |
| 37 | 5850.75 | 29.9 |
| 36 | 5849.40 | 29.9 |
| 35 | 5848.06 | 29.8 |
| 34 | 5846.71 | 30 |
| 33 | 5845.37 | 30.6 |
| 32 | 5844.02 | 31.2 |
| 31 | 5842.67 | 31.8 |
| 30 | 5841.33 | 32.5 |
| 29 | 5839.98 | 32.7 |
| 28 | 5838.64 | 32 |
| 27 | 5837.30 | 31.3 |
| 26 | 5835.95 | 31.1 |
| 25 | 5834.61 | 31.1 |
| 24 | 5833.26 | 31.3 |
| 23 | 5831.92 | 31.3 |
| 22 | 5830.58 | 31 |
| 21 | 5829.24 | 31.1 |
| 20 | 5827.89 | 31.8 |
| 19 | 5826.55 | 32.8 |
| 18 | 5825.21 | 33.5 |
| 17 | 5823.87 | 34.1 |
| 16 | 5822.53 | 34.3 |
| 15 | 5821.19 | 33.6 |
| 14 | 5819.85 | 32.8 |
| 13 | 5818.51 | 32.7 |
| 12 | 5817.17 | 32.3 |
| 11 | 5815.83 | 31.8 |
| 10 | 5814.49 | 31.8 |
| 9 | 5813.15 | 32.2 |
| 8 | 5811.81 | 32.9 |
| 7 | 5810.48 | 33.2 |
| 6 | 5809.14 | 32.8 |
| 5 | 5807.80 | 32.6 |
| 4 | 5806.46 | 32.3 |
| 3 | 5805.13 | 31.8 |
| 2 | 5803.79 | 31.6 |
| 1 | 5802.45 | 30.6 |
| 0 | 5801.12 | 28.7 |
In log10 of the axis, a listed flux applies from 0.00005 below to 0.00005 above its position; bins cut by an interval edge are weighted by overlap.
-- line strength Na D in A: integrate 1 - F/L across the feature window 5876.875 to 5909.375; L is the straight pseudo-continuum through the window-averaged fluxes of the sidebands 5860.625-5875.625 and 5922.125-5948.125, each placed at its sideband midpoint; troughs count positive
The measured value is 3.7 A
